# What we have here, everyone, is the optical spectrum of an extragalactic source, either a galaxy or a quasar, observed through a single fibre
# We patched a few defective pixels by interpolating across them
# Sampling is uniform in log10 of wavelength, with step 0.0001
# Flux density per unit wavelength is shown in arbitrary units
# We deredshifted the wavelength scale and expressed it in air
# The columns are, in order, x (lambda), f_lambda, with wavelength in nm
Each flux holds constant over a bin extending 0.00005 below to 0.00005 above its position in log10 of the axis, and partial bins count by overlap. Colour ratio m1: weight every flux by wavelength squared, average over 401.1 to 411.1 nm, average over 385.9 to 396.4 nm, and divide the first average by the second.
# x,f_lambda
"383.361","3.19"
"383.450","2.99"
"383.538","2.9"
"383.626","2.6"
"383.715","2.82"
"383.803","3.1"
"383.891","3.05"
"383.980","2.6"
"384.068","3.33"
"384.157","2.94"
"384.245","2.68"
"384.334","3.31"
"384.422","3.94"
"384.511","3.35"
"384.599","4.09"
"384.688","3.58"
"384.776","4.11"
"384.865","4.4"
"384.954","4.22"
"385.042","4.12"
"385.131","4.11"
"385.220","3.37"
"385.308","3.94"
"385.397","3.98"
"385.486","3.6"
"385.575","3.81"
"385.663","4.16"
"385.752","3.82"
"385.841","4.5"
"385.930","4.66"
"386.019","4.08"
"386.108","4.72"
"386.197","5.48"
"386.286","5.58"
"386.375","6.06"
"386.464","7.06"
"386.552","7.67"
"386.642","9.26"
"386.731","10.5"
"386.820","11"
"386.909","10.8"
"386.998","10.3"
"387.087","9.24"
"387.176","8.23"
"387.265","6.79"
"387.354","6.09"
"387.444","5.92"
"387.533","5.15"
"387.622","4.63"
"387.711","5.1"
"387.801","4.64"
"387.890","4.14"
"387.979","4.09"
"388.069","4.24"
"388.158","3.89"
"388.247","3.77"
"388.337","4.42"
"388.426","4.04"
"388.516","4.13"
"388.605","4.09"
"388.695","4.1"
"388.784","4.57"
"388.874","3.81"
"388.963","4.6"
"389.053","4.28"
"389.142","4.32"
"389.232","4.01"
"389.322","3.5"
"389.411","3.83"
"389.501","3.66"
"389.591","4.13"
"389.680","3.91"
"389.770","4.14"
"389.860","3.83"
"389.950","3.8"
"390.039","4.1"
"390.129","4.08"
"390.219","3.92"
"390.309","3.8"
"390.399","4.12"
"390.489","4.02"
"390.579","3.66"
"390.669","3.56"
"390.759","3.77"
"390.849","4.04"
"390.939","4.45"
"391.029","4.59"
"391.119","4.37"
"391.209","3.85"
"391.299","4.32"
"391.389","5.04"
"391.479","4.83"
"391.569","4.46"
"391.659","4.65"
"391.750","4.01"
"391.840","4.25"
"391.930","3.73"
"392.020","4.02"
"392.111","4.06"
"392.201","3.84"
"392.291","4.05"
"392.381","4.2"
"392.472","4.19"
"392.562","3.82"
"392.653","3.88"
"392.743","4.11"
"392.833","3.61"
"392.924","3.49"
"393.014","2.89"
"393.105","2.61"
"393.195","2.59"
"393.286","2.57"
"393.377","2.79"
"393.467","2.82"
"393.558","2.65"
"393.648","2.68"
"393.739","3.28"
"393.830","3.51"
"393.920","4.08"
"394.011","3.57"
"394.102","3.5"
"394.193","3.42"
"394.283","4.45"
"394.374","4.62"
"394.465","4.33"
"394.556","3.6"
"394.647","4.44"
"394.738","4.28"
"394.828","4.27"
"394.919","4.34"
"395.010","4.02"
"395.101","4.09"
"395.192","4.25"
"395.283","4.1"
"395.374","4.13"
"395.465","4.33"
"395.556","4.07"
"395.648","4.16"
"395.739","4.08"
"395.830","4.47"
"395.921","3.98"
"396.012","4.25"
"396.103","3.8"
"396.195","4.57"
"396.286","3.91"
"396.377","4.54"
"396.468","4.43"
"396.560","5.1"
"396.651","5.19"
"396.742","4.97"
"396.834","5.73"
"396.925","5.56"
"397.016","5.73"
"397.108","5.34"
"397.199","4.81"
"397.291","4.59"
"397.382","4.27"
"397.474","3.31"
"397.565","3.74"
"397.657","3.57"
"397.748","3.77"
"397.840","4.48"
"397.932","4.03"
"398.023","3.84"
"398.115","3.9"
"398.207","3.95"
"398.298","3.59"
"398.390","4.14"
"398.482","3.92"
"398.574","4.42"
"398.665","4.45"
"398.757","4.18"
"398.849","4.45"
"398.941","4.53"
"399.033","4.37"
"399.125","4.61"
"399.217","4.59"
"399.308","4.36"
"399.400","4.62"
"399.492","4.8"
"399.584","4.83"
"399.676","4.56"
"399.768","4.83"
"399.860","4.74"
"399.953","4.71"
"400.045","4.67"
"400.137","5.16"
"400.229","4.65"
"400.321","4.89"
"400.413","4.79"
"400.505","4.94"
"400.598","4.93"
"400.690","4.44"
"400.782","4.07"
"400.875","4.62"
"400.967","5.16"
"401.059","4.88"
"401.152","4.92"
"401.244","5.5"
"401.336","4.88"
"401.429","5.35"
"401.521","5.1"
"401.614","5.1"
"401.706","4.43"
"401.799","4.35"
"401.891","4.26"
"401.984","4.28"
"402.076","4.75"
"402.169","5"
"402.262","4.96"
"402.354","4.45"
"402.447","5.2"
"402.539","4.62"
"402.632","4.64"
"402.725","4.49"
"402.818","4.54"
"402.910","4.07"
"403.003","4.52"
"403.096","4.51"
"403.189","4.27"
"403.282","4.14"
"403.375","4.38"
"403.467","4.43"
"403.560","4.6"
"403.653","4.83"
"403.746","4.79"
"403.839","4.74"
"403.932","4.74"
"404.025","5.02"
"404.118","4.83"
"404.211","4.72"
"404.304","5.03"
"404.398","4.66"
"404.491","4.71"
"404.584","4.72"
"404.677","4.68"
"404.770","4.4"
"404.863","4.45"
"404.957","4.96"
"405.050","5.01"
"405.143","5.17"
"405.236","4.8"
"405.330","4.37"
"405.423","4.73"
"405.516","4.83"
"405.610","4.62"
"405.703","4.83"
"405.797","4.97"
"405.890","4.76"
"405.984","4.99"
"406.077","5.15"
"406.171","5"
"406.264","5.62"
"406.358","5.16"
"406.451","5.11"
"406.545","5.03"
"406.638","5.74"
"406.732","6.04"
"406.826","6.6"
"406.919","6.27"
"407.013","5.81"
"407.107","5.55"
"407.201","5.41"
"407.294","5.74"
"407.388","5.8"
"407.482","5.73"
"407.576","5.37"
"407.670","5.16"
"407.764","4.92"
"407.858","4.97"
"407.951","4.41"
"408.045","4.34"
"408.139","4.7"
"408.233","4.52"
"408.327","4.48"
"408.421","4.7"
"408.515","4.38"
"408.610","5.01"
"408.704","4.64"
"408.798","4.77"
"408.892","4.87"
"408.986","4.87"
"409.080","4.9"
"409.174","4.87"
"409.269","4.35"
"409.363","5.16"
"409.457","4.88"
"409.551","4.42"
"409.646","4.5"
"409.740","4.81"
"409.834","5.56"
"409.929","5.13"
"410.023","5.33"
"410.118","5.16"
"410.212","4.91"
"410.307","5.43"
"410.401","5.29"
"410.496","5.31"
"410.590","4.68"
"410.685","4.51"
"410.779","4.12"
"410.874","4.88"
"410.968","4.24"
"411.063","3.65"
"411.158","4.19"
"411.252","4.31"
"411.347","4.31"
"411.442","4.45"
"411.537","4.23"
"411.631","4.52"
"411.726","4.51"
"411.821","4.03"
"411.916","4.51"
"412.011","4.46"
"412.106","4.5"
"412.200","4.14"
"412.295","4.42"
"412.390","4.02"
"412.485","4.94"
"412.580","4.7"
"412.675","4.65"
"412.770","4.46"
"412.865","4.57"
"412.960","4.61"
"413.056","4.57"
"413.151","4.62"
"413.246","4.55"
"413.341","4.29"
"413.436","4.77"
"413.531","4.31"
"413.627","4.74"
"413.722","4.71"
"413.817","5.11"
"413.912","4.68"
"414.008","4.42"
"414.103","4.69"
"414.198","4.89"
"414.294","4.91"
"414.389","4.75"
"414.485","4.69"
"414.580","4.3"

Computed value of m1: 1.17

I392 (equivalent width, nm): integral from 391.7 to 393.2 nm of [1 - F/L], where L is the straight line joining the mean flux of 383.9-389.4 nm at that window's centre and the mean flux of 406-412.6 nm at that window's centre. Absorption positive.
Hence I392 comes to 0.36 nm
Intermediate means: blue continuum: 4.98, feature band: 3.76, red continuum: 4.89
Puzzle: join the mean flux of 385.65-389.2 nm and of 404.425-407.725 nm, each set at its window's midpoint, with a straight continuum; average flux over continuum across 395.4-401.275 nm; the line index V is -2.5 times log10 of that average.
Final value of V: 0.19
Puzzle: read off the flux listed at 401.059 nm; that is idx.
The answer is 4.88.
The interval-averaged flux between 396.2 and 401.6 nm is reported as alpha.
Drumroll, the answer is 4.6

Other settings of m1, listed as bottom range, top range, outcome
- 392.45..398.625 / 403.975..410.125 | 1.32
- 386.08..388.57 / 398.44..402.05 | 0.79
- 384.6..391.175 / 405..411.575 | 1.12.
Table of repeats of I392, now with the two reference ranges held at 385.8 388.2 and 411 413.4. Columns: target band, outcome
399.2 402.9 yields 0.39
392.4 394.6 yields 0.91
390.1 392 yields 0.61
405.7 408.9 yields -0.24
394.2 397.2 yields 0.66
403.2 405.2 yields 0.14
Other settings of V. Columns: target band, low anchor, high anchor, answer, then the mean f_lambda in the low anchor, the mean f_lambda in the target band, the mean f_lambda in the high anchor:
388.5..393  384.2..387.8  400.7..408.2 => 0.30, 5.53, 4.06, 4.9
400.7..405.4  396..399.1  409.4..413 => -0.05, 4.4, 4.7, 4.62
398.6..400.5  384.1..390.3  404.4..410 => 0.07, 4.89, 4.65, 5.01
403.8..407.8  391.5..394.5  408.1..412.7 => -0.17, 3.67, 5.12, 4.65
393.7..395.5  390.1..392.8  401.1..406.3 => 0.07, 4.12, 4.03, 4.75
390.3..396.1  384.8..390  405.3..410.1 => 0.29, 5.14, 3.91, 5.06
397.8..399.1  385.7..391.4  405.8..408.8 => 0.23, 5.06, 4.17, 5.19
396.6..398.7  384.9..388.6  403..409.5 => 0.18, 5.57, 4.41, 4.94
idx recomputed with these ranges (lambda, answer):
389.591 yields 4.13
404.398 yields 4.66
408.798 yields 4.77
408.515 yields 4.38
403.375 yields 4.38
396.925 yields 5.56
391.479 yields 4.83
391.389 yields 5.04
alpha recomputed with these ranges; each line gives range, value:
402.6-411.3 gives 4.88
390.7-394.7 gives 3.82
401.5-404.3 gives 4.63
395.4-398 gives 4.45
